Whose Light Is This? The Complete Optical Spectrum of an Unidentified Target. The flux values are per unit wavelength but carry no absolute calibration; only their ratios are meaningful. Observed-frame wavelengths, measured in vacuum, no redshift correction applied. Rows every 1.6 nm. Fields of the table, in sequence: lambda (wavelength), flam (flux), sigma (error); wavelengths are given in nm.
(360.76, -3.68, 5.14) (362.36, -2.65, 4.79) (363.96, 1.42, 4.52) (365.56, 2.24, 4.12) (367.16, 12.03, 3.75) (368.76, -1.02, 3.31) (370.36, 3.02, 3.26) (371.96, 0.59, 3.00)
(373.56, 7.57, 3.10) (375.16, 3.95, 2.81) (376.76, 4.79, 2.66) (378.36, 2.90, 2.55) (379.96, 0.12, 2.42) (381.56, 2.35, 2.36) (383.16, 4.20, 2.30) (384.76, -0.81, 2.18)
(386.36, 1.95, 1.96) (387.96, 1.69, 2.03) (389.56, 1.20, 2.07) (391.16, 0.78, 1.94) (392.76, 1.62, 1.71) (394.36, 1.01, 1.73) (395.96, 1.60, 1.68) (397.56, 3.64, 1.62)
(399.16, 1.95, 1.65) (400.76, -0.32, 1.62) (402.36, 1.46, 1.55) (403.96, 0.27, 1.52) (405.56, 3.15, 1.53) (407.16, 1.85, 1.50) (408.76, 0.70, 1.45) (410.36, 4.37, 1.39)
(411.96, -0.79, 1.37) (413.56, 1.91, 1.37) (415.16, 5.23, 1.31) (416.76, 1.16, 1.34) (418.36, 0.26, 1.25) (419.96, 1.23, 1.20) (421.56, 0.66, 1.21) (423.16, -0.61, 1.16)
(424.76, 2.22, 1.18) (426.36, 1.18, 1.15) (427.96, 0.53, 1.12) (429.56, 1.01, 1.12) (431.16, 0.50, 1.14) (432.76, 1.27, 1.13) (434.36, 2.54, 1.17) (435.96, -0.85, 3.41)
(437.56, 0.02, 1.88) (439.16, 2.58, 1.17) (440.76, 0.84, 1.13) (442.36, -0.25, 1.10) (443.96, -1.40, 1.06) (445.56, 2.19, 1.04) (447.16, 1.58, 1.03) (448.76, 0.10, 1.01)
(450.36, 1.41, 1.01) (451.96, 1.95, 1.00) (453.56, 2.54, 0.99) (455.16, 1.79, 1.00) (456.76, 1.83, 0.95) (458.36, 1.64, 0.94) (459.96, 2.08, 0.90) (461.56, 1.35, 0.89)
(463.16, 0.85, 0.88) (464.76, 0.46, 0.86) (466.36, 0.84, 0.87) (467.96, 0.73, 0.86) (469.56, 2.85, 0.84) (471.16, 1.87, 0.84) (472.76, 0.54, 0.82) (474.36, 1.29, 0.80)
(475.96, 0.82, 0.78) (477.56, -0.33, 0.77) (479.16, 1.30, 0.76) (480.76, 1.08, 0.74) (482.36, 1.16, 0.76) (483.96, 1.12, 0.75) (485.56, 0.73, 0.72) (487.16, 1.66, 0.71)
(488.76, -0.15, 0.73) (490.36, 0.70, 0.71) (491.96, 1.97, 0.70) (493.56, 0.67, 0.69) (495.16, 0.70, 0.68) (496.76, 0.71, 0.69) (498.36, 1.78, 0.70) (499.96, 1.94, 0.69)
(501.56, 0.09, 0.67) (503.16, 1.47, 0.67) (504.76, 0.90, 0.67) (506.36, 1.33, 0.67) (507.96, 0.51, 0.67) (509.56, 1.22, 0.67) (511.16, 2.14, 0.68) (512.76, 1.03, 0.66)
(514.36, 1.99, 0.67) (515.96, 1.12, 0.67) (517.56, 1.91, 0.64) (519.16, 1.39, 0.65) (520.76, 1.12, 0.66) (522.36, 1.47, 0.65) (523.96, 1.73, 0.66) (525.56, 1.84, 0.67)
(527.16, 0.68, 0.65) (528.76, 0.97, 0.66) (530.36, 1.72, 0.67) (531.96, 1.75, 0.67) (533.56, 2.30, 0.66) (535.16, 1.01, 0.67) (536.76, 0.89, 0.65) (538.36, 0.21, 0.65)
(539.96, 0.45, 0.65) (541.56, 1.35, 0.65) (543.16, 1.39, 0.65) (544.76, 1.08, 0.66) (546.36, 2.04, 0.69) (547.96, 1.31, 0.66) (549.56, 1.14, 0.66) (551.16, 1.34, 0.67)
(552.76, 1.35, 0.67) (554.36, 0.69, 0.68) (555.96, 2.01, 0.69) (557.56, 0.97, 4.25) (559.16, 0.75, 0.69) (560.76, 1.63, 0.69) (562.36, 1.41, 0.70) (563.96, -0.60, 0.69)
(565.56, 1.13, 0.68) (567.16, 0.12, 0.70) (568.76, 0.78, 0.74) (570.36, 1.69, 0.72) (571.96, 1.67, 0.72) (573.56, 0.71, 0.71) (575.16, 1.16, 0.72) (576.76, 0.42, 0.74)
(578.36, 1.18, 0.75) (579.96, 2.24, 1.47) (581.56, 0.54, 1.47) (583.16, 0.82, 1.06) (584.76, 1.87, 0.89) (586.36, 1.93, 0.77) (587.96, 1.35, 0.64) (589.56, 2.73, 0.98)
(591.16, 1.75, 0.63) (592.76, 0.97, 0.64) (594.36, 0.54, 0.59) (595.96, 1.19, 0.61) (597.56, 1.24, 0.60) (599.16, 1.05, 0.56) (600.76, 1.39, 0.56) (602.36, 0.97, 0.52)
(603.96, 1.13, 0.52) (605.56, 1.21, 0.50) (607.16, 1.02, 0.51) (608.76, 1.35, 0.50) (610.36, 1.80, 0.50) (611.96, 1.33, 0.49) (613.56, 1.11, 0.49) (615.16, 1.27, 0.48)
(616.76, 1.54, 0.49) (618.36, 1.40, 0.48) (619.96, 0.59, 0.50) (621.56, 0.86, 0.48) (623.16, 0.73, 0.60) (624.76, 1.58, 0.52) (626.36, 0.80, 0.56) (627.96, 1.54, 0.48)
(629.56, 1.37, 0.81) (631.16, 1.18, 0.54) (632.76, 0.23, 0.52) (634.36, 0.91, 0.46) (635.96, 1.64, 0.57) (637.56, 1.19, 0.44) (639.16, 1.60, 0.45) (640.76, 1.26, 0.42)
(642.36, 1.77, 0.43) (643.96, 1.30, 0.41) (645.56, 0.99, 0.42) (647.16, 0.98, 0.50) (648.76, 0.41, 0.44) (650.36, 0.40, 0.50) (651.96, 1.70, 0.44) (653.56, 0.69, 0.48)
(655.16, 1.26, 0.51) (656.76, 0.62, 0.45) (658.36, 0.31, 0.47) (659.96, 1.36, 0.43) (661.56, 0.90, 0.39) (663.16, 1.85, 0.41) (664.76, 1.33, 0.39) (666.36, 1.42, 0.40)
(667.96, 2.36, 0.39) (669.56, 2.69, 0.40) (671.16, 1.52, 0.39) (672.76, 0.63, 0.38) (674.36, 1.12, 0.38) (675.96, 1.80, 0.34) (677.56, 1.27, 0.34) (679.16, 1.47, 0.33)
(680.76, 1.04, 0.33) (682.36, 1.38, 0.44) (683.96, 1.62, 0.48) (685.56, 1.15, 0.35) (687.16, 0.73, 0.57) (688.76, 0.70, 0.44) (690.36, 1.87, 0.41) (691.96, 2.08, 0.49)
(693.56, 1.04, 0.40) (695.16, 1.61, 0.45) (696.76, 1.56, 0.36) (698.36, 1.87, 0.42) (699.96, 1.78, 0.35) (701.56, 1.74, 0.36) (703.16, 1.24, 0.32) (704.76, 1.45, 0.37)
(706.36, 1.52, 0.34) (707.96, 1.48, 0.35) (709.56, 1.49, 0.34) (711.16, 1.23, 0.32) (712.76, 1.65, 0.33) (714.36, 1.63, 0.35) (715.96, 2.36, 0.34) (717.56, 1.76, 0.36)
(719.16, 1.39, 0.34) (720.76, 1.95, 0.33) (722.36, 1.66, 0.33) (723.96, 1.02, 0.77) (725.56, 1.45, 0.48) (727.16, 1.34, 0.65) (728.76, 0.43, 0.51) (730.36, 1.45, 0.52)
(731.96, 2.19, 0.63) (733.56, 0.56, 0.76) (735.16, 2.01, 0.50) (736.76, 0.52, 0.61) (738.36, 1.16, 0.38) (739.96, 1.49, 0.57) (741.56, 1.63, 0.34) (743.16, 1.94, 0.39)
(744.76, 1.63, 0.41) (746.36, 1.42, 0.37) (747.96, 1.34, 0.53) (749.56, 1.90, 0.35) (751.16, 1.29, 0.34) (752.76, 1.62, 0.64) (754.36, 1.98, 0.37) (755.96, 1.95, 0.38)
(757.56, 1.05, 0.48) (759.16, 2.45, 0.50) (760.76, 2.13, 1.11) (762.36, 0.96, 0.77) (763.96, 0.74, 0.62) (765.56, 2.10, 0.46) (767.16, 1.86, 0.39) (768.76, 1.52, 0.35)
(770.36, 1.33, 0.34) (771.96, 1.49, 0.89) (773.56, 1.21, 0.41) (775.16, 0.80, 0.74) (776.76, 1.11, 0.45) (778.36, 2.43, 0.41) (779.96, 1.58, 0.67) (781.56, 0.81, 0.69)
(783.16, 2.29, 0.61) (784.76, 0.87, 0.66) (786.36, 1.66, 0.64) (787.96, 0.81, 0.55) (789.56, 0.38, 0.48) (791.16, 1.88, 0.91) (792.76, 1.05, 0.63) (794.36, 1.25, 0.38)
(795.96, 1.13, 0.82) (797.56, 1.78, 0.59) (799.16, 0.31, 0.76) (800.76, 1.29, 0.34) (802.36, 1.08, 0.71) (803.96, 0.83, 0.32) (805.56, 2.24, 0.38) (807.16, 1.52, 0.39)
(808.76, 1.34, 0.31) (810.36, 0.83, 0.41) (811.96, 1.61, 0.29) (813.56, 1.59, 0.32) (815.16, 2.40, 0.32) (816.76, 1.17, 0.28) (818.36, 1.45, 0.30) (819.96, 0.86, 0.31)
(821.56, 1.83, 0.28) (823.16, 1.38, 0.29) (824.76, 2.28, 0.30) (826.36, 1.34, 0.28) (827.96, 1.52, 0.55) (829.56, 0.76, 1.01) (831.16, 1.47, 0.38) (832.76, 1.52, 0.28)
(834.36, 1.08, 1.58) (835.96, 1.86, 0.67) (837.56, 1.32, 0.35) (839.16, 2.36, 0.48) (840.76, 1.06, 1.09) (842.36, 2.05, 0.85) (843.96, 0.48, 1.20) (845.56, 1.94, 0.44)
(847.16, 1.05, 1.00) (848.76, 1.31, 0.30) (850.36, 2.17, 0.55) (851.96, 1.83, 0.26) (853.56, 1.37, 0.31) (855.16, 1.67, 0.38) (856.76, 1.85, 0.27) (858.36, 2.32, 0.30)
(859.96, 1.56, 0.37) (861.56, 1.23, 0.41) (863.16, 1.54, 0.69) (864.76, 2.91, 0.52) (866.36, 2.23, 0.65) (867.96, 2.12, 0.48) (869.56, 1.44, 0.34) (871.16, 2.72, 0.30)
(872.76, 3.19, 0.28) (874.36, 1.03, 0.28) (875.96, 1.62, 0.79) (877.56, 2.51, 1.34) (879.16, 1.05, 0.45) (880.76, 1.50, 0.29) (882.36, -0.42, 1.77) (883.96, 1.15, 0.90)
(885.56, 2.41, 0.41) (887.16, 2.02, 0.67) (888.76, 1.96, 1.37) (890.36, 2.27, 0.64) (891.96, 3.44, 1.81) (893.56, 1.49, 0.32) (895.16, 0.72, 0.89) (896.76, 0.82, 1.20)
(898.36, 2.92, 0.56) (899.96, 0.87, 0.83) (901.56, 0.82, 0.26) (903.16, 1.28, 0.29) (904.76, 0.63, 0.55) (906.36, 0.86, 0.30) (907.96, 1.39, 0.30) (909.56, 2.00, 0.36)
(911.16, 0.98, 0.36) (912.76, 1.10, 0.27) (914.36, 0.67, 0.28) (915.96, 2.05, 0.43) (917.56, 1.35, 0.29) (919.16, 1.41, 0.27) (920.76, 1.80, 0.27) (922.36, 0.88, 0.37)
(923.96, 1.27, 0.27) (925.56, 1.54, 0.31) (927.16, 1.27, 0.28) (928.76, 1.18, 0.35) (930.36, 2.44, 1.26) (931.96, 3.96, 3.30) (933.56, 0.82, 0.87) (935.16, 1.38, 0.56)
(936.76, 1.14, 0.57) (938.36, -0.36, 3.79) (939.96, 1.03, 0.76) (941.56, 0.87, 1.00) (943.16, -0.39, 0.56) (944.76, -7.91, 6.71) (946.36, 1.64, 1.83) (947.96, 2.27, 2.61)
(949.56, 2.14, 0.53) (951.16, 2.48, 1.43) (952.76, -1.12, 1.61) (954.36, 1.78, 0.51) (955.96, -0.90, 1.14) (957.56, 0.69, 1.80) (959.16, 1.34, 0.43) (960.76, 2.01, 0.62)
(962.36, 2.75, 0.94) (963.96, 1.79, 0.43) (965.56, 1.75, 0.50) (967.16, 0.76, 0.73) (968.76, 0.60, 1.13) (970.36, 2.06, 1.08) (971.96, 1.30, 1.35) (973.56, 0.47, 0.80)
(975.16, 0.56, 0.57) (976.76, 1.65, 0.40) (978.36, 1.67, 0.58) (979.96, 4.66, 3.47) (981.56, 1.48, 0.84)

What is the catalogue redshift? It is 0.794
